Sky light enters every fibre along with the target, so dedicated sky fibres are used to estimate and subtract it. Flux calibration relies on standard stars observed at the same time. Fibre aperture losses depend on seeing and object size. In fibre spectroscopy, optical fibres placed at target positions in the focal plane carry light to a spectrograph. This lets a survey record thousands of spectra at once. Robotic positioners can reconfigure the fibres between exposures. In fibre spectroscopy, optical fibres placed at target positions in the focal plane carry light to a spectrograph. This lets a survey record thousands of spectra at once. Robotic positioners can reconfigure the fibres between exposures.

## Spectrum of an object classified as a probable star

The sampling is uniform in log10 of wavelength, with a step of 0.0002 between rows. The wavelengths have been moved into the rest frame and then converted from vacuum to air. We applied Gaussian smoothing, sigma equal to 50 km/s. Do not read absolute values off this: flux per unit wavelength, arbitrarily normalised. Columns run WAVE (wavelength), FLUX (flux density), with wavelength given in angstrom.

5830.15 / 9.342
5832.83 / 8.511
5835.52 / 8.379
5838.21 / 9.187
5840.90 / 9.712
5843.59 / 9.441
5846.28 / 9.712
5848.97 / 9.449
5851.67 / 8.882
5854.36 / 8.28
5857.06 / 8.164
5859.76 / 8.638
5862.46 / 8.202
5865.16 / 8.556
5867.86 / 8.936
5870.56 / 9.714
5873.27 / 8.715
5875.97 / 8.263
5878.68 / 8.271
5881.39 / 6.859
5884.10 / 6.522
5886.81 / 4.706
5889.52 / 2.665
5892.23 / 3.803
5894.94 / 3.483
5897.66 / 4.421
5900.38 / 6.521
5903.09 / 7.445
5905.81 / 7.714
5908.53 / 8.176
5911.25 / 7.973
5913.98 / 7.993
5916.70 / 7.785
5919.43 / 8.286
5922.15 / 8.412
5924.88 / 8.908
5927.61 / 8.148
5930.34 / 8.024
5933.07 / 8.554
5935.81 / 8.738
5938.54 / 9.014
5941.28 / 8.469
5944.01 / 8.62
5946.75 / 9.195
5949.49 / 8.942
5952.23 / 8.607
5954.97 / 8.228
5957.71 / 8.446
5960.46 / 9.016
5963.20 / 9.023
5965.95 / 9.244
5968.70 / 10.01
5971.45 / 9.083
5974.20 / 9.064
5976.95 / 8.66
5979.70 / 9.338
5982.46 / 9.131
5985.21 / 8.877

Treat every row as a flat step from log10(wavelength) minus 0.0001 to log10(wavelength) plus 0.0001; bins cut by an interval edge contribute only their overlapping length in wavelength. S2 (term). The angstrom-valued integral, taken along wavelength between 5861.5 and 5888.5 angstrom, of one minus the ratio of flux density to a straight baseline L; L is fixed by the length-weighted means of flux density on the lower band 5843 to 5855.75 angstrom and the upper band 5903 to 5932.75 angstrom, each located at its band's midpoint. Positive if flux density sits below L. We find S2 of 3.0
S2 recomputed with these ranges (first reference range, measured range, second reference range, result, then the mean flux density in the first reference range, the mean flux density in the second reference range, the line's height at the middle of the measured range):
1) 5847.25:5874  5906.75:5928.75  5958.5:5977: 1.9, 8.77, 9.17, 8.98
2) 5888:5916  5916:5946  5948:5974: -4.1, 6.06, 8.96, 7.48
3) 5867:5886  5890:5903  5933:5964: 5.6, 8.06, 8.74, 8.25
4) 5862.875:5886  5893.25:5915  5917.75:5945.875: 4.4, 8.14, 8.52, 8.34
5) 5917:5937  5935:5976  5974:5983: -0.8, 8.4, 9.04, 8.75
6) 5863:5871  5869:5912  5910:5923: 9.9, 8.91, 8.08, 8.52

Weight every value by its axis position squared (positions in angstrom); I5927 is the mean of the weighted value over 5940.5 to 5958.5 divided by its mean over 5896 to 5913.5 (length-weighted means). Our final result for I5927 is 1.25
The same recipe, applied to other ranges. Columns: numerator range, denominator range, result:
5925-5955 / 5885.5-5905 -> 1.82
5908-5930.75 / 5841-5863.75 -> 0.94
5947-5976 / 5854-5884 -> 1.11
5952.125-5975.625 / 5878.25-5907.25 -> 1.64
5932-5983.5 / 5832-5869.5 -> 1.04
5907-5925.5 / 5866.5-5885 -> 1.01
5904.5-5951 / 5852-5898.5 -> 1.22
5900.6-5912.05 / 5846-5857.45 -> 0.88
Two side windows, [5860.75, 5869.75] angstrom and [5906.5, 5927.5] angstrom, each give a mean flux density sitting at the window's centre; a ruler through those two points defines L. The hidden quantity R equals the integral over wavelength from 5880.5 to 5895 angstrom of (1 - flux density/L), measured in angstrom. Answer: 6.4 angstrom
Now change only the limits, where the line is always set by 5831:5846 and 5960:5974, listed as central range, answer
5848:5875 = 1.18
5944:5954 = 0.44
